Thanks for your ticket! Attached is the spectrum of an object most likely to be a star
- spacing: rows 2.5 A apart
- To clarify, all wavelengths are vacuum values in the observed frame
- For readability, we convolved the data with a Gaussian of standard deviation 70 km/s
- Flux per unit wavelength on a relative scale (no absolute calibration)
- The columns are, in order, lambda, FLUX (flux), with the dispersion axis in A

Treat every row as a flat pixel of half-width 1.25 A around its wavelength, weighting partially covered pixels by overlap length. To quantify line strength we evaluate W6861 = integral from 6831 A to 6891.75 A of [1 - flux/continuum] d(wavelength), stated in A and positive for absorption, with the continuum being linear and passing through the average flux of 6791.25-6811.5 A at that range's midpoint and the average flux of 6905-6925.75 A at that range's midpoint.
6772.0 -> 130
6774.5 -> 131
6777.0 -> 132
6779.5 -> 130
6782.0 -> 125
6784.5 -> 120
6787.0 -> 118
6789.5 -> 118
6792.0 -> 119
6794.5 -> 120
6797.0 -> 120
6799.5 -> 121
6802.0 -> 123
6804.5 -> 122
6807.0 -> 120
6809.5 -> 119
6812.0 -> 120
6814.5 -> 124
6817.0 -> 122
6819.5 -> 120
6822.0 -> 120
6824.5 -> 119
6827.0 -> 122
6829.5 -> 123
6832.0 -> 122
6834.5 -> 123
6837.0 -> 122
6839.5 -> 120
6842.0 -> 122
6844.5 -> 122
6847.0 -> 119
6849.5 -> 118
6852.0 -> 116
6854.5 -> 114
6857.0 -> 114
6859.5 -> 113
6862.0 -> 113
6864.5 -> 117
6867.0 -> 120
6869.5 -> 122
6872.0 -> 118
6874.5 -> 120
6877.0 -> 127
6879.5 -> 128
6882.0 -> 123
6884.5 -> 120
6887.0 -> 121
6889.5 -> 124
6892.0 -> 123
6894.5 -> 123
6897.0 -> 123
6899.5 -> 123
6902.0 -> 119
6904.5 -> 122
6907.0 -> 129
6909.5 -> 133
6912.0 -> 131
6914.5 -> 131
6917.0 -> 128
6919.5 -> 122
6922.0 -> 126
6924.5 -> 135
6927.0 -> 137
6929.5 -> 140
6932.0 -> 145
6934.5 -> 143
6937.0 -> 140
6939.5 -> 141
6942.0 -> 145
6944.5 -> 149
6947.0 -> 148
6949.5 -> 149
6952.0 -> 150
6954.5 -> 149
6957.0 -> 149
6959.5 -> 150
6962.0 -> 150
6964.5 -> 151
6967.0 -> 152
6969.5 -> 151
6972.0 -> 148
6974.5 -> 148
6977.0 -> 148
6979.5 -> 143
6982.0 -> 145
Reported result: 2.5 A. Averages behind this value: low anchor 121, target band 120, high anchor 129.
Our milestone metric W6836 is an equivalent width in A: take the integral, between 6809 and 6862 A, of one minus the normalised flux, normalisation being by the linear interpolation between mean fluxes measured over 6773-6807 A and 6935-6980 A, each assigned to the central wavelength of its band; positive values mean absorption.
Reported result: 4.1 A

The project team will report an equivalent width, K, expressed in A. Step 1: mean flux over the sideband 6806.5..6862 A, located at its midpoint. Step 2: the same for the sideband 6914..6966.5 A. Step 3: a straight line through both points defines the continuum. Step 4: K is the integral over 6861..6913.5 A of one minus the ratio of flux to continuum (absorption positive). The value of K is 3.2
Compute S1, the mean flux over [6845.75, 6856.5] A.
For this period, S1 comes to 117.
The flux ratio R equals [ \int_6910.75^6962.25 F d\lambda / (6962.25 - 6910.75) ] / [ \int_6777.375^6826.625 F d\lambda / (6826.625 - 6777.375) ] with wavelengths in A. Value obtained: 1.2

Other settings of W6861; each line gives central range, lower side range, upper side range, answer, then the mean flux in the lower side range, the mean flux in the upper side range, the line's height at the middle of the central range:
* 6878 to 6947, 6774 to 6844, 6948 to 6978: 4.8 A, 122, 150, 141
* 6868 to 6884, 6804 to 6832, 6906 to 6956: 0.9 A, 121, 139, 130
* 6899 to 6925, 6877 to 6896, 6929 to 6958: 1.2 A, 123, 146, 133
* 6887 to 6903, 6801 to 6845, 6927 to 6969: 1.6 A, 121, 147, 136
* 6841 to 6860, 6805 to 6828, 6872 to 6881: 0.8 A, 121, 124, 123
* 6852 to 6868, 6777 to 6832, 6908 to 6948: 1.7 A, 121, 137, 128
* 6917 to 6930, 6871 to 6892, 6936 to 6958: 0.7 A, 123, 147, 138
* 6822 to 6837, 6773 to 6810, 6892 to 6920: 0.2 A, 123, 126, 124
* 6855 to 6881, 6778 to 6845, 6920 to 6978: 2.4 A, 121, 145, 131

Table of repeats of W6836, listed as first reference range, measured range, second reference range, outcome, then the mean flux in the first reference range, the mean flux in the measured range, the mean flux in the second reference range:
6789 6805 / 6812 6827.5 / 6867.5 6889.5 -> 0.0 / 120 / 121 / 122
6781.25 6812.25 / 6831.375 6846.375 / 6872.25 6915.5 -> 0.1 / 120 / 122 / 125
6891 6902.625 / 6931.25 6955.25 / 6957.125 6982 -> -1.1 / 122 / 146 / 149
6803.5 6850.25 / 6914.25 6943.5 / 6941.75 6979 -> 1.3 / 121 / 136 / 149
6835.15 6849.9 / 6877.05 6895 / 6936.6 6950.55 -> 1.1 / 121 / 123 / 146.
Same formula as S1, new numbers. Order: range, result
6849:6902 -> 120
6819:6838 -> 121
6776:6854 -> 121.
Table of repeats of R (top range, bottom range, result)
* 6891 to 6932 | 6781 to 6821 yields 1.06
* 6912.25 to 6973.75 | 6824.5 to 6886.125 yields 1.19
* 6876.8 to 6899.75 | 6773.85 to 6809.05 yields 1.01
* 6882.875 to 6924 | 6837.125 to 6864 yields 1.07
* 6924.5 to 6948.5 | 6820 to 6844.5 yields 1.18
